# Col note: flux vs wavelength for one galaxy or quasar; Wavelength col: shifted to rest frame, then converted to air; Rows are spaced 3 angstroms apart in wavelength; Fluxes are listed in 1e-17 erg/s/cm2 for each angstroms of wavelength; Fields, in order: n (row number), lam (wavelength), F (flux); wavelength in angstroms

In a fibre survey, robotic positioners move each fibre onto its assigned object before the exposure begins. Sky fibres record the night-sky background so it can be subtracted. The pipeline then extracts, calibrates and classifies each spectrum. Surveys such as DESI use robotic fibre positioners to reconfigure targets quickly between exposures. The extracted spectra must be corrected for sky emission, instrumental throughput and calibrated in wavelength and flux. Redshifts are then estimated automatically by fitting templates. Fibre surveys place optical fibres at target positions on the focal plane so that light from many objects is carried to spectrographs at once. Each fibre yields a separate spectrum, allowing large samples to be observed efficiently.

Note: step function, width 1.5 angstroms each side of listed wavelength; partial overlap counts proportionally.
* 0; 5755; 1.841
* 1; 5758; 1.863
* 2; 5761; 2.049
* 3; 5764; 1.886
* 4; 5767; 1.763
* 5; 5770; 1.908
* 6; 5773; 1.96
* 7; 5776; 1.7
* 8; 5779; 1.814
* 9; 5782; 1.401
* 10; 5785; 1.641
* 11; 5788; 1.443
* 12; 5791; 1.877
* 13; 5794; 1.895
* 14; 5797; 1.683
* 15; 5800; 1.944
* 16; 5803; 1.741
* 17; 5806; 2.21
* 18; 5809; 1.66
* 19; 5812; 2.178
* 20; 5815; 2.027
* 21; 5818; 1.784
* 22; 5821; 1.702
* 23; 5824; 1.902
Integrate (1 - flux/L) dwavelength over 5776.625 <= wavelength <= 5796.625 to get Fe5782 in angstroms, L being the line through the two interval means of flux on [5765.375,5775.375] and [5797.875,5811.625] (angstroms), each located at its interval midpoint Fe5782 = 2.1 angstroms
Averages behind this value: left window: 1.86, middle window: 1.68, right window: 1.9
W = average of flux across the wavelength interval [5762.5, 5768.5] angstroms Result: 1.82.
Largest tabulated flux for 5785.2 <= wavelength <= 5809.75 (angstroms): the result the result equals 2.21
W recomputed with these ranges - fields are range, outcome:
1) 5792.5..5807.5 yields 1.89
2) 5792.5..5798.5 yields 1.79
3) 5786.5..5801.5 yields 1.77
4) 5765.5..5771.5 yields 1.84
